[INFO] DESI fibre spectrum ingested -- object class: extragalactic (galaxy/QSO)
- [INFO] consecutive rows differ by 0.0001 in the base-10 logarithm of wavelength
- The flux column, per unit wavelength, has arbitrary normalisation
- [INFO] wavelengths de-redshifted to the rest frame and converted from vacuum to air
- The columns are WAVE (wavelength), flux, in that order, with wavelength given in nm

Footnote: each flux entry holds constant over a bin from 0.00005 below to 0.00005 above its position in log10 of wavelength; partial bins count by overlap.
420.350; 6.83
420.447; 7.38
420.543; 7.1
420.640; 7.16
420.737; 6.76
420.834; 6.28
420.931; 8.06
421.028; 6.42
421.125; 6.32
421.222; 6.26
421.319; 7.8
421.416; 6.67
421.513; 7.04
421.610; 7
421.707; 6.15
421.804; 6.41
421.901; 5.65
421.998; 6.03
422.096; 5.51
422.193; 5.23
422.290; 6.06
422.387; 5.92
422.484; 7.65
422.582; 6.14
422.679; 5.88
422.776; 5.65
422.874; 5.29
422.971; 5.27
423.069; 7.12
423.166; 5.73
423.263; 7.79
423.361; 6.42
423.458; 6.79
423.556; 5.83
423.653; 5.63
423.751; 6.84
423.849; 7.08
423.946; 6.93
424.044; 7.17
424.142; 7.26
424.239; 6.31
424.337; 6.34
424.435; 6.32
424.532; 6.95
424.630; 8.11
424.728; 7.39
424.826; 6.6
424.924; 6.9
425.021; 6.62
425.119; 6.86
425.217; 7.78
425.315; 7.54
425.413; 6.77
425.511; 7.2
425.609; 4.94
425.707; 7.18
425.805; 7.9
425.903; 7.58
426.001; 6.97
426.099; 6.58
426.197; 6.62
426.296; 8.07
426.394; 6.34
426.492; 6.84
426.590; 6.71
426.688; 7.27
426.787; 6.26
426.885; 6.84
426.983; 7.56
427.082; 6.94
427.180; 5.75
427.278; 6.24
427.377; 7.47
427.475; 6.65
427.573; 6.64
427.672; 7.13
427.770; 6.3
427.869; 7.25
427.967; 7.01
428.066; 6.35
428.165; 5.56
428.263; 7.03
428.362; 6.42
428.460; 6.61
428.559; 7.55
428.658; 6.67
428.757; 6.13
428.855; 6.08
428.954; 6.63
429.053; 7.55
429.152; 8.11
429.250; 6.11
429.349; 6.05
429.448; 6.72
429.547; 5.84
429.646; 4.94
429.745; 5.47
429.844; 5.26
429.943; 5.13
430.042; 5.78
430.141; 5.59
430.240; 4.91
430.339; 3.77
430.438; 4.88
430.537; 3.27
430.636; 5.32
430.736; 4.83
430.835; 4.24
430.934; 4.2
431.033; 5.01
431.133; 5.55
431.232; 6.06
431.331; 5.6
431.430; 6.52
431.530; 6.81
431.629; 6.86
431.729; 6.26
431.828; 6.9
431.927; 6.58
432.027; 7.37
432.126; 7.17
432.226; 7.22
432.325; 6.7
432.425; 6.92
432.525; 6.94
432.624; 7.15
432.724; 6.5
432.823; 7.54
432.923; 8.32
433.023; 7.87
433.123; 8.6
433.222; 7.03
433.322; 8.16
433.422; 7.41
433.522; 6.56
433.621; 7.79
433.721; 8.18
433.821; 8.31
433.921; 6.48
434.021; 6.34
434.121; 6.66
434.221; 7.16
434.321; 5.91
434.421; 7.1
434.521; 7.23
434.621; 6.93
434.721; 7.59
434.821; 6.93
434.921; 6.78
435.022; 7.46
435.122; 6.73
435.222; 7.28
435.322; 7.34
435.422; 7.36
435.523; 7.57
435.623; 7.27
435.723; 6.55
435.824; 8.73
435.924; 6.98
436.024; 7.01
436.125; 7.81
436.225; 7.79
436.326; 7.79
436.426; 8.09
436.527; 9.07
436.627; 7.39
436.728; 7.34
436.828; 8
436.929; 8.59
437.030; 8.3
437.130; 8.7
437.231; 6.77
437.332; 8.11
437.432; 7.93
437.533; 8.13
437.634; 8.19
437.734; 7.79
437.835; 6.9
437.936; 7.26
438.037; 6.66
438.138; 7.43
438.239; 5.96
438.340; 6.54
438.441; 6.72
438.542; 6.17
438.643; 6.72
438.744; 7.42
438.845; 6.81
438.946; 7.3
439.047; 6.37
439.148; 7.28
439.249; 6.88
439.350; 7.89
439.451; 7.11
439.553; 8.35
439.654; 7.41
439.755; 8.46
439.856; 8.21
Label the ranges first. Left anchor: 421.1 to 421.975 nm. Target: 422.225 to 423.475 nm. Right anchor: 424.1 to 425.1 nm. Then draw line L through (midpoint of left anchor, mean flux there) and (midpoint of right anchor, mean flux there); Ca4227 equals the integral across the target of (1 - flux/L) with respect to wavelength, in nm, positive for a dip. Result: 0.08 nm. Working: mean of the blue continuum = 6.58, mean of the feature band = 6.26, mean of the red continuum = 6.88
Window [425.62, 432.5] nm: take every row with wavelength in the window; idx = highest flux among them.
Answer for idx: 8.11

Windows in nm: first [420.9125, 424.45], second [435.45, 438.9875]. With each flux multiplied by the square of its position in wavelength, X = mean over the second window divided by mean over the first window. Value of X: 1.2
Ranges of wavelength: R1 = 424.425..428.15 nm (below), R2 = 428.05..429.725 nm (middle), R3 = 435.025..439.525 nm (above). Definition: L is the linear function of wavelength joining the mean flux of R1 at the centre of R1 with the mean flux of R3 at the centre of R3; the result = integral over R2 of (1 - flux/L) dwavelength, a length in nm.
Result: 0.13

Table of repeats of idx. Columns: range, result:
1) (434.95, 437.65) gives 9.07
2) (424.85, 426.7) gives 8.07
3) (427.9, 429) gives 7.55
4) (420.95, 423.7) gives 7.8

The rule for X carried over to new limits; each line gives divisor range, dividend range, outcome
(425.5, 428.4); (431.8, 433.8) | 1.12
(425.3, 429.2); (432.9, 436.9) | 1.13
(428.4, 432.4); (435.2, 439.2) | 1.29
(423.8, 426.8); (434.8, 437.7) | 1.16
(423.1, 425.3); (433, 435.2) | 1.11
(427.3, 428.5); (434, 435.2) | 1.07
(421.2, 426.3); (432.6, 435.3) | 1.15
